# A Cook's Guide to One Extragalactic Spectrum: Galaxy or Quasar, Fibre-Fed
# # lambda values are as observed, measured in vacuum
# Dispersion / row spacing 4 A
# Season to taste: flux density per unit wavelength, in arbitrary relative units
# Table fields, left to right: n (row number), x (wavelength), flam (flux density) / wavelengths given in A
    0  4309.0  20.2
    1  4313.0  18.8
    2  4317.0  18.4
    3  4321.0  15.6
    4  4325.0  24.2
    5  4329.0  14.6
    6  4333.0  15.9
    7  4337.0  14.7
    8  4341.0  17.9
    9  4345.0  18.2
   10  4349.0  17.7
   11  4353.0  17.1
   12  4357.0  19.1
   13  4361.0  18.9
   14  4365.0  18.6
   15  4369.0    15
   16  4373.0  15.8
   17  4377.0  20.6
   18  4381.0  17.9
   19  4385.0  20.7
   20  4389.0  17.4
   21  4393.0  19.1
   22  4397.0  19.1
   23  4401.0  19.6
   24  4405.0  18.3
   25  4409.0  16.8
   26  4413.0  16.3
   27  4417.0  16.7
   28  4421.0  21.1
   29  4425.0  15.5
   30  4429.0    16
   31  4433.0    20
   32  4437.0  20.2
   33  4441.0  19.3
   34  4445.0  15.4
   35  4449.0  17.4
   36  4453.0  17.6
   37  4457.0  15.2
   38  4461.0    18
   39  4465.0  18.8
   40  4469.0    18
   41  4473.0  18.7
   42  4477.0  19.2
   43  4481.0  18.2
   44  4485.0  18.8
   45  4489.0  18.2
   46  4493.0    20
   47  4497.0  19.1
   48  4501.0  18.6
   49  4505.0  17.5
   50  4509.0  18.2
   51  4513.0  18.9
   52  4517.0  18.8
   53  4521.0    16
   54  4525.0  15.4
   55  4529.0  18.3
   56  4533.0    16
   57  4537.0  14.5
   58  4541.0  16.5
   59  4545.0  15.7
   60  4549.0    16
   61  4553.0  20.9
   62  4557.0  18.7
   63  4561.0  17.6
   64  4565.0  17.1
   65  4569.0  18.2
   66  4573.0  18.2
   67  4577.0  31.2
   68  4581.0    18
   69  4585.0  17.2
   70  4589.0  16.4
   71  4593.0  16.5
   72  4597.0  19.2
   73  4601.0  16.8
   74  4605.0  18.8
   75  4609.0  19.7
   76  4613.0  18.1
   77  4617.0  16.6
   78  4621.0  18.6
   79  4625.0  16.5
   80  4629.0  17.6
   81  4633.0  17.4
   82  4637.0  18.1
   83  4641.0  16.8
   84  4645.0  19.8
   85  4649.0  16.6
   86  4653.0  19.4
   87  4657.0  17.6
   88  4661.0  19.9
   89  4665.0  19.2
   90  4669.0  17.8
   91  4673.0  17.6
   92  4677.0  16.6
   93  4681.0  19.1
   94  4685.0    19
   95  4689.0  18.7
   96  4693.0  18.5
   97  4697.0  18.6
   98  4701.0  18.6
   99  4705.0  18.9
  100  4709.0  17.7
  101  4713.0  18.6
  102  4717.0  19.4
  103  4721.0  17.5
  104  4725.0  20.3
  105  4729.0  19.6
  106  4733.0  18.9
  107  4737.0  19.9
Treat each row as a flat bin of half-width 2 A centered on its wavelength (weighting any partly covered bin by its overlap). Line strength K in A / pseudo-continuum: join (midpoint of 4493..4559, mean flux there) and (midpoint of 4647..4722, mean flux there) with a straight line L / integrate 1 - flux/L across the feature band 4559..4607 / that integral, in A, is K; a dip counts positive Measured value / -2.51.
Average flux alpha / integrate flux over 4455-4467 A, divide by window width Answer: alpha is 17.3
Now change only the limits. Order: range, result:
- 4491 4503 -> 19.2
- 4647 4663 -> 18.4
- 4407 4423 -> 17.7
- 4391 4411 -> 18.6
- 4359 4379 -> 17.8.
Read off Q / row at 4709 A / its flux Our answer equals 17.7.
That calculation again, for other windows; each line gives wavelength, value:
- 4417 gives 16.7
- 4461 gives 18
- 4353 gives 17.1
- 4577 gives 31.2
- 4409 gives 16.8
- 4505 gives 17.5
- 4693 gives 18.5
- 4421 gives 21.1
